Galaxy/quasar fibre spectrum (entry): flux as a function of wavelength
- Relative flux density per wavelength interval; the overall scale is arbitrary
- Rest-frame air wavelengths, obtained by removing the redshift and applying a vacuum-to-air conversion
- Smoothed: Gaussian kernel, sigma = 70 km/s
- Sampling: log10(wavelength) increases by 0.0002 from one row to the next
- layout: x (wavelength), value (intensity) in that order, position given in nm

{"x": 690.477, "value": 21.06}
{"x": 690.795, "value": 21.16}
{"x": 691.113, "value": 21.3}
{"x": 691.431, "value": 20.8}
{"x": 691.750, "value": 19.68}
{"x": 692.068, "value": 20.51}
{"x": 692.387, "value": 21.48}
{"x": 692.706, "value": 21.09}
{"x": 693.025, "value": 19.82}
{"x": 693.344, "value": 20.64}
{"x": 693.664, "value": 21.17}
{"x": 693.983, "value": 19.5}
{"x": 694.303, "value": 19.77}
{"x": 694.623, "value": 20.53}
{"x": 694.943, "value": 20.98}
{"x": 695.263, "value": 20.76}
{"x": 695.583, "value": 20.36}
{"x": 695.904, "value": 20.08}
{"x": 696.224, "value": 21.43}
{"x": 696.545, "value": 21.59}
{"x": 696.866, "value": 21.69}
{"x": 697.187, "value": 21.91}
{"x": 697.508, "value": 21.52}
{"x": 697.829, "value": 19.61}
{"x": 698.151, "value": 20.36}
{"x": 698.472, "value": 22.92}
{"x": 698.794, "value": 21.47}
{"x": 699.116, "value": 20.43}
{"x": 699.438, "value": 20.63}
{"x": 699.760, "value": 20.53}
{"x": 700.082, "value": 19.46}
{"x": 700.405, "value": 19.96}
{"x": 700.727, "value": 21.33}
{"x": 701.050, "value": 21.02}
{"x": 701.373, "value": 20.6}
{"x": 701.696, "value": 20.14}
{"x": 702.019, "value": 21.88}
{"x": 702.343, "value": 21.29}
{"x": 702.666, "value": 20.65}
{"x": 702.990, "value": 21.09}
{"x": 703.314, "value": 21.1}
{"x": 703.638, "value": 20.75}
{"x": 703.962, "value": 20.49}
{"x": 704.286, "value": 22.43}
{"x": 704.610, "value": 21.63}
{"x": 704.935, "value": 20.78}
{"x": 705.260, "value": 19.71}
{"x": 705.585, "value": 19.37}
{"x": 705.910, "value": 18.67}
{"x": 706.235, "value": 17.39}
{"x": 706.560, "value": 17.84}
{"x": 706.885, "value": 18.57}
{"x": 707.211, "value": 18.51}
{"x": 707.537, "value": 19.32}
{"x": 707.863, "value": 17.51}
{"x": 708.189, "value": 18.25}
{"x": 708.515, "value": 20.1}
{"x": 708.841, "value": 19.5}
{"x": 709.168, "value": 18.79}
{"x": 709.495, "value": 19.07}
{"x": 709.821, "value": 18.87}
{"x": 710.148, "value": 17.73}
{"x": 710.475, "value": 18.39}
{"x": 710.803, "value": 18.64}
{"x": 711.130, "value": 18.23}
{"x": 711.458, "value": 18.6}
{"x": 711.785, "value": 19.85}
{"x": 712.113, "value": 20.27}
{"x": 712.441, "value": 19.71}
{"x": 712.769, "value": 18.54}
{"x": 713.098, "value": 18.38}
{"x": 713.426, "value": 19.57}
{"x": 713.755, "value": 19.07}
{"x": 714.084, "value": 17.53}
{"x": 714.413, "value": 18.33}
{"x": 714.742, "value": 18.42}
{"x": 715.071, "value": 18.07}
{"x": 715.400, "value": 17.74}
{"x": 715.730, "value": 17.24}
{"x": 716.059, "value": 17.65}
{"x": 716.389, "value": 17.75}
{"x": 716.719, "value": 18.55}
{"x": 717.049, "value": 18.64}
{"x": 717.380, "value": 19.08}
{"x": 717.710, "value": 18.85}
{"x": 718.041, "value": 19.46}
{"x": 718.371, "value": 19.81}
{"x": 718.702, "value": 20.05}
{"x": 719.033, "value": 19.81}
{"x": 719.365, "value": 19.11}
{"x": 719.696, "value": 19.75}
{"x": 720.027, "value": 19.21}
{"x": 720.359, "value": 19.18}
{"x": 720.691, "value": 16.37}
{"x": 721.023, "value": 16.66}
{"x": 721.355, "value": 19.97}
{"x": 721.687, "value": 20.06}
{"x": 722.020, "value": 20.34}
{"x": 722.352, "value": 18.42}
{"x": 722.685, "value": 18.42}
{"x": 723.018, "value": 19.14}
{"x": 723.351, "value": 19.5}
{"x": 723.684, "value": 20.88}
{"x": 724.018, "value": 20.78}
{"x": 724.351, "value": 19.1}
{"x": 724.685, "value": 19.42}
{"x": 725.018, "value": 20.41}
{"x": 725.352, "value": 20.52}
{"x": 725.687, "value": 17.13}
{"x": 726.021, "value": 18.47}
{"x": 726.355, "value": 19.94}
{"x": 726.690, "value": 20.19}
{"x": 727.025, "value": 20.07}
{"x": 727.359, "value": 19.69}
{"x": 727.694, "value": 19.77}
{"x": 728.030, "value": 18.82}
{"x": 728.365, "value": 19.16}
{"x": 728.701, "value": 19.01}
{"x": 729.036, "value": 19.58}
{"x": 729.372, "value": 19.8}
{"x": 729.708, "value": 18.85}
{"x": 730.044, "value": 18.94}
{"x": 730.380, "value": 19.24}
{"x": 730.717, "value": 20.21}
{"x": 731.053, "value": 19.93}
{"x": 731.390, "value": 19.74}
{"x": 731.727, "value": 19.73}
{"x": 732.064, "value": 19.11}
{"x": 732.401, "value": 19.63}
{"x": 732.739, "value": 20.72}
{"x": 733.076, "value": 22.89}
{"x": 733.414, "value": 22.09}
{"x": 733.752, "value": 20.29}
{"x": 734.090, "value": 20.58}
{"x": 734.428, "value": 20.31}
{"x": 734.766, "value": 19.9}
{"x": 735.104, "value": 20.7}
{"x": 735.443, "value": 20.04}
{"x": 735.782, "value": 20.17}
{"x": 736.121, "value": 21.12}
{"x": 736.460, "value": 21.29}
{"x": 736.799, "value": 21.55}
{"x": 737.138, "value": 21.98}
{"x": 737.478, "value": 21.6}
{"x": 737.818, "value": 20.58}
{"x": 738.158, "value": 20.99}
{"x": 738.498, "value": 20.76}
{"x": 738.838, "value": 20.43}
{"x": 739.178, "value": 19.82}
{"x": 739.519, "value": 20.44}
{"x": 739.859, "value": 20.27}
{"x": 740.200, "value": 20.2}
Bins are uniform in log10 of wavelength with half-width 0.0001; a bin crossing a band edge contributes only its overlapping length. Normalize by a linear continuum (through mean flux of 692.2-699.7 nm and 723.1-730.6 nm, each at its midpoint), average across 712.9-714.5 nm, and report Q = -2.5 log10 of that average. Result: 0.085 mag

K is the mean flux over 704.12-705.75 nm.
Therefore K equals 20.8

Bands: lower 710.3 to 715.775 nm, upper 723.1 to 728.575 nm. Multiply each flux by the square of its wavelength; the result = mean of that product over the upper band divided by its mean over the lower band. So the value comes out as 1.1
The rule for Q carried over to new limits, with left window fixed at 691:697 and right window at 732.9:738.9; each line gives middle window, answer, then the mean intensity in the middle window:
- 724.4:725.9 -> 0.09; 19.3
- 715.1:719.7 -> 0.11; 18.8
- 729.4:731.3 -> 0.08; 19.5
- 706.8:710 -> 0.11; 18.8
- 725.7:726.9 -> 0.09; 19.2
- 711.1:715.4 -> 0.11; 18.8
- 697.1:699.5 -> -0.02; 21.1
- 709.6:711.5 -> 0.13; 18.4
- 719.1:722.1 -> 0.10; 18.9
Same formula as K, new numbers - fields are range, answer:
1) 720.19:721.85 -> 18.4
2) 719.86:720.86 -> 18.2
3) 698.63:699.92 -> 20.8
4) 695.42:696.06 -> 20.2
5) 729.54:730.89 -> 19.3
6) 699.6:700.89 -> 20.3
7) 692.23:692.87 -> 21.3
